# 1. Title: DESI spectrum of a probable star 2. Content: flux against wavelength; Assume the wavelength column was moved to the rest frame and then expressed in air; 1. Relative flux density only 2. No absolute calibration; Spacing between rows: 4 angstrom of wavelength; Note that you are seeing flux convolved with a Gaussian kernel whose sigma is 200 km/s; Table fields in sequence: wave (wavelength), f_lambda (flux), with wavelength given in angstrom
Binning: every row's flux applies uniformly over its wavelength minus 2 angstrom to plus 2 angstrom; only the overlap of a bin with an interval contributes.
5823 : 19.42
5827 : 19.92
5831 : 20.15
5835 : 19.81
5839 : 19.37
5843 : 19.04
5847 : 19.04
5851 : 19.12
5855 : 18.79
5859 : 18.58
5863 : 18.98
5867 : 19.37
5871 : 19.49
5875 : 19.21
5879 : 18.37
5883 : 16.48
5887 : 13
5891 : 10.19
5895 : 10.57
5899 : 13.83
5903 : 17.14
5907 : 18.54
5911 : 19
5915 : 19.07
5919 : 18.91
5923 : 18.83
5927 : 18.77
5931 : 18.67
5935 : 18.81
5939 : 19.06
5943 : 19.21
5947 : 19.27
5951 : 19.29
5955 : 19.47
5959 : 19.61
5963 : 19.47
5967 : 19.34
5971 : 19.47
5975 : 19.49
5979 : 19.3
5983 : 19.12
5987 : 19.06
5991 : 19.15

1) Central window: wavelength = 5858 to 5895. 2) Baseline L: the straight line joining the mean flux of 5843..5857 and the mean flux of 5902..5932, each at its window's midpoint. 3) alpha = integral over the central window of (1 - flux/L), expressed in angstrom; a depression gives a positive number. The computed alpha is 4.3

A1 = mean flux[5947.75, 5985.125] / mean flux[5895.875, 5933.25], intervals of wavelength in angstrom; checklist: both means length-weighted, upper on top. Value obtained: 1.09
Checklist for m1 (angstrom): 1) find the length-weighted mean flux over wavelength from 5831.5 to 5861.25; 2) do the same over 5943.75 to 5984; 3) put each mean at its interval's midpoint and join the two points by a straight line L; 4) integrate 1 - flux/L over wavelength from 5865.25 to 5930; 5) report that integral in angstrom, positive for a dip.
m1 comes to 7.79 angstrom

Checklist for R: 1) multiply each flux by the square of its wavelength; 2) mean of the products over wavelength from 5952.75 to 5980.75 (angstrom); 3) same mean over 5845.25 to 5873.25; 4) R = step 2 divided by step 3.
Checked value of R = 1.06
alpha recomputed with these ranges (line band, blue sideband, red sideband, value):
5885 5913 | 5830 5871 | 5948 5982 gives 6.81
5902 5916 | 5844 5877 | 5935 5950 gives 0.46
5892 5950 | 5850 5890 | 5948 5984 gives 3.10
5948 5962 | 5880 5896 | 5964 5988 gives -1.28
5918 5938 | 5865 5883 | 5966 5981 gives 0.35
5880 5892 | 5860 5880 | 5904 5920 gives 3.21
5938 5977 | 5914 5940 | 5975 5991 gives -0.68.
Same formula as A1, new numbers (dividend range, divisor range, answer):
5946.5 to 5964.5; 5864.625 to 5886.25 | 1.06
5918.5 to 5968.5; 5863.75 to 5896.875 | 1.20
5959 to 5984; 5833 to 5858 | 1.01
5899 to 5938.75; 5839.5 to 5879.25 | 0.97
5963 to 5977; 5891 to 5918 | 1.22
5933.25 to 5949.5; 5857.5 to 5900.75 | 1.18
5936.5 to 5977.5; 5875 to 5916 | 1.23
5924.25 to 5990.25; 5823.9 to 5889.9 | 1.03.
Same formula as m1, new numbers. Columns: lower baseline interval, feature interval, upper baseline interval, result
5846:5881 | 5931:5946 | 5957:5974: 0.27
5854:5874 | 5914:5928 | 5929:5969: 0.20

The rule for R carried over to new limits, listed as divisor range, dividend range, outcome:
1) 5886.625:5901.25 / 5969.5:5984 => 1.68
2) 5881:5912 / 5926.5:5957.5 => 1.32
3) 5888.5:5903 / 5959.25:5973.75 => 1.61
